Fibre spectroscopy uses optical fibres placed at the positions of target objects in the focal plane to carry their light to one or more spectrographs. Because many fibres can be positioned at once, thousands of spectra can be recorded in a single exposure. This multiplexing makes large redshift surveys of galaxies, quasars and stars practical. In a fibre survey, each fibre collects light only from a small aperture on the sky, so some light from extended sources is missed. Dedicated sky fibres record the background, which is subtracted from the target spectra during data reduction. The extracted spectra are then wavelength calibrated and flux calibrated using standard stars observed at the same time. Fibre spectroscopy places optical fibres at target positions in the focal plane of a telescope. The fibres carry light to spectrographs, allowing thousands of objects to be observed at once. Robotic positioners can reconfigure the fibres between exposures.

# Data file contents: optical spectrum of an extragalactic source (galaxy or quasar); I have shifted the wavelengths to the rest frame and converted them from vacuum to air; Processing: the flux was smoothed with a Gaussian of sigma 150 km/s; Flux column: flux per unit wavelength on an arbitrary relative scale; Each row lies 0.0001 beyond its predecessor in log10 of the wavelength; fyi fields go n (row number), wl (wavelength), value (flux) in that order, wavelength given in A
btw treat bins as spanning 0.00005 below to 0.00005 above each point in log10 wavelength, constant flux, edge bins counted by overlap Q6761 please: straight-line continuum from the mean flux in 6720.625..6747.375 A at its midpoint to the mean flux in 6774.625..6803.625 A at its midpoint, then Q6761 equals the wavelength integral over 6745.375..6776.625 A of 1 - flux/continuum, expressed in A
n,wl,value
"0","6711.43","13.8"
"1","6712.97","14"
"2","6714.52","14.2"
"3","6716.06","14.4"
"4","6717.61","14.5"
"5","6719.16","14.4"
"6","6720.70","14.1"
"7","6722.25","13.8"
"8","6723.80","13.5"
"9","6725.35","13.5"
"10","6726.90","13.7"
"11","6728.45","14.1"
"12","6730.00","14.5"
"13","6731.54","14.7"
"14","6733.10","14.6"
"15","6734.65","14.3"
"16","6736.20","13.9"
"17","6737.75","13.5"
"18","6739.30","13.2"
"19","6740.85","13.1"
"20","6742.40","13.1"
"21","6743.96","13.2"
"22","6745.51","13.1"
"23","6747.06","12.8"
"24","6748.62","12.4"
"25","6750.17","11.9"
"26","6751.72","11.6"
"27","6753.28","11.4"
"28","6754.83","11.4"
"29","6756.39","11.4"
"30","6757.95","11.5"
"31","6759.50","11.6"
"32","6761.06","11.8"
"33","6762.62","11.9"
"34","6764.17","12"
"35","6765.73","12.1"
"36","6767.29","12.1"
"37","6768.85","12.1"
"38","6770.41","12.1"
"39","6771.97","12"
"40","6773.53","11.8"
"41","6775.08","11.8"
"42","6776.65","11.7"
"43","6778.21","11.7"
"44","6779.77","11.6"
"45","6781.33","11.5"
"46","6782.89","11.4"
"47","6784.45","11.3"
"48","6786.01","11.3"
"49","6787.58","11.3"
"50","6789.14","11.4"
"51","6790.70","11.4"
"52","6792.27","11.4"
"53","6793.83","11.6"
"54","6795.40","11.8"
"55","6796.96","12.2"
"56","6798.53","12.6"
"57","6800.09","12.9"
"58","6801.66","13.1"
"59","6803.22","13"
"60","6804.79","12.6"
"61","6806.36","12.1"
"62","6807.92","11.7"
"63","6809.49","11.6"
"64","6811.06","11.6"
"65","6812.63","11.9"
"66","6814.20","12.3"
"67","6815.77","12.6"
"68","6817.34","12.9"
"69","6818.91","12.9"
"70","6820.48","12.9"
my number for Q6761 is 2.1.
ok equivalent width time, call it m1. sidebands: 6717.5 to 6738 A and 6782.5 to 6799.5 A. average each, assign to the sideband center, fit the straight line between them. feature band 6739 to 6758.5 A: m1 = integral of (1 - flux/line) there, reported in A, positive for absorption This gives 1.4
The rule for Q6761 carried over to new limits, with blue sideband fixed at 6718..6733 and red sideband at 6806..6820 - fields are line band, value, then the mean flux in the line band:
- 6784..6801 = 1.2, 11.8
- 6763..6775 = 1.0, 12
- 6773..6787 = 1.5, 11.6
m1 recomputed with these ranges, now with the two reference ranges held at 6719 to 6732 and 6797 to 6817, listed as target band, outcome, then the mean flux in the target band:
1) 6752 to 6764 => 1.6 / 11.6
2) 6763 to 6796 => 3.1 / 11.7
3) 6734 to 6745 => 0.2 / 13.5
